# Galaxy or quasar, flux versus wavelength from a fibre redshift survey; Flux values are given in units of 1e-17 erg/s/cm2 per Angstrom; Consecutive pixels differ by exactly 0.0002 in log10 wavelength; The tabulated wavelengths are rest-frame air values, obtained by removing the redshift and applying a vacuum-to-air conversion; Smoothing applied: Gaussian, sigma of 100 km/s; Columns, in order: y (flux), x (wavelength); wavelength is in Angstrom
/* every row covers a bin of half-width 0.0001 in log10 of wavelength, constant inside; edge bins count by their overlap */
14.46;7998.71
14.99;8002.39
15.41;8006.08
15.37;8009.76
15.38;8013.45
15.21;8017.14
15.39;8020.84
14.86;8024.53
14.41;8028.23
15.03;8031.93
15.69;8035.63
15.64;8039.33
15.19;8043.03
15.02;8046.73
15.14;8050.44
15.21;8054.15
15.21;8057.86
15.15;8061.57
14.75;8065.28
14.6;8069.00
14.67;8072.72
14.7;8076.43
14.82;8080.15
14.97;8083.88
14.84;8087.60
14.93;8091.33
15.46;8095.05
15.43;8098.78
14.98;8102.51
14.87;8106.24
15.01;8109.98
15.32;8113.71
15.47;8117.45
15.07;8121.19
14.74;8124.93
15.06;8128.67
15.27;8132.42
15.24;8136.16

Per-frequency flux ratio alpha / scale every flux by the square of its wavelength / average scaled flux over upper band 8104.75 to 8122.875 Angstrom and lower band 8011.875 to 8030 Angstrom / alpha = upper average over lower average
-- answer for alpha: 1.03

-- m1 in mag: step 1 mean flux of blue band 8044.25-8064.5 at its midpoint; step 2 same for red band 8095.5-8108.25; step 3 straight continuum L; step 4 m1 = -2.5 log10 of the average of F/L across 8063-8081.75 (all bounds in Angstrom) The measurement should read 0.03 mag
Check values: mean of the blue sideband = 15.1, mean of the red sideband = 15.1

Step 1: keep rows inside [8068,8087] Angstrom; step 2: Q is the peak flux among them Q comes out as 14.97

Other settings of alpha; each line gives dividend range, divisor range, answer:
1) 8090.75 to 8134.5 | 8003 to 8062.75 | 1.02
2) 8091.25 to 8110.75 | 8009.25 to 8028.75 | 1.02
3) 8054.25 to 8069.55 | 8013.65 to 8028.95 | 1.01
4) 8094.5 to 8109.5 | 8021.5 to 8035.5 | 1.03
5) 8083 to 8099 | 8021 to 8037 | 1.02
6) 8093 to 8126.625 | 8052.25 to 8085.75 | 1.03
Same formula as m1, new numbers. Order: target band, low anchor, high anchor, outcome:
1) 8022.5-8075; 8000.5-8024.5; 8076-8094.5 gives 0.00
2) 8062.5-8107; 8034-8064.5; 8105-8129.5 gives 0.02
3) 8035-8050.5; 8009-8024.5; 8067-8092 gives -0.02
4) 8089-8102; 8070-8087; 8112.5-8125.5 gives -0.02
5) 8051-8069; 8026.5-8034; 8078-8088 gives -0.02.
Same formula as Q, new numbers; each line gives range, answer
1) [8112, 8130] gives 15.47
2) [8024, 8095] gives 15.69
